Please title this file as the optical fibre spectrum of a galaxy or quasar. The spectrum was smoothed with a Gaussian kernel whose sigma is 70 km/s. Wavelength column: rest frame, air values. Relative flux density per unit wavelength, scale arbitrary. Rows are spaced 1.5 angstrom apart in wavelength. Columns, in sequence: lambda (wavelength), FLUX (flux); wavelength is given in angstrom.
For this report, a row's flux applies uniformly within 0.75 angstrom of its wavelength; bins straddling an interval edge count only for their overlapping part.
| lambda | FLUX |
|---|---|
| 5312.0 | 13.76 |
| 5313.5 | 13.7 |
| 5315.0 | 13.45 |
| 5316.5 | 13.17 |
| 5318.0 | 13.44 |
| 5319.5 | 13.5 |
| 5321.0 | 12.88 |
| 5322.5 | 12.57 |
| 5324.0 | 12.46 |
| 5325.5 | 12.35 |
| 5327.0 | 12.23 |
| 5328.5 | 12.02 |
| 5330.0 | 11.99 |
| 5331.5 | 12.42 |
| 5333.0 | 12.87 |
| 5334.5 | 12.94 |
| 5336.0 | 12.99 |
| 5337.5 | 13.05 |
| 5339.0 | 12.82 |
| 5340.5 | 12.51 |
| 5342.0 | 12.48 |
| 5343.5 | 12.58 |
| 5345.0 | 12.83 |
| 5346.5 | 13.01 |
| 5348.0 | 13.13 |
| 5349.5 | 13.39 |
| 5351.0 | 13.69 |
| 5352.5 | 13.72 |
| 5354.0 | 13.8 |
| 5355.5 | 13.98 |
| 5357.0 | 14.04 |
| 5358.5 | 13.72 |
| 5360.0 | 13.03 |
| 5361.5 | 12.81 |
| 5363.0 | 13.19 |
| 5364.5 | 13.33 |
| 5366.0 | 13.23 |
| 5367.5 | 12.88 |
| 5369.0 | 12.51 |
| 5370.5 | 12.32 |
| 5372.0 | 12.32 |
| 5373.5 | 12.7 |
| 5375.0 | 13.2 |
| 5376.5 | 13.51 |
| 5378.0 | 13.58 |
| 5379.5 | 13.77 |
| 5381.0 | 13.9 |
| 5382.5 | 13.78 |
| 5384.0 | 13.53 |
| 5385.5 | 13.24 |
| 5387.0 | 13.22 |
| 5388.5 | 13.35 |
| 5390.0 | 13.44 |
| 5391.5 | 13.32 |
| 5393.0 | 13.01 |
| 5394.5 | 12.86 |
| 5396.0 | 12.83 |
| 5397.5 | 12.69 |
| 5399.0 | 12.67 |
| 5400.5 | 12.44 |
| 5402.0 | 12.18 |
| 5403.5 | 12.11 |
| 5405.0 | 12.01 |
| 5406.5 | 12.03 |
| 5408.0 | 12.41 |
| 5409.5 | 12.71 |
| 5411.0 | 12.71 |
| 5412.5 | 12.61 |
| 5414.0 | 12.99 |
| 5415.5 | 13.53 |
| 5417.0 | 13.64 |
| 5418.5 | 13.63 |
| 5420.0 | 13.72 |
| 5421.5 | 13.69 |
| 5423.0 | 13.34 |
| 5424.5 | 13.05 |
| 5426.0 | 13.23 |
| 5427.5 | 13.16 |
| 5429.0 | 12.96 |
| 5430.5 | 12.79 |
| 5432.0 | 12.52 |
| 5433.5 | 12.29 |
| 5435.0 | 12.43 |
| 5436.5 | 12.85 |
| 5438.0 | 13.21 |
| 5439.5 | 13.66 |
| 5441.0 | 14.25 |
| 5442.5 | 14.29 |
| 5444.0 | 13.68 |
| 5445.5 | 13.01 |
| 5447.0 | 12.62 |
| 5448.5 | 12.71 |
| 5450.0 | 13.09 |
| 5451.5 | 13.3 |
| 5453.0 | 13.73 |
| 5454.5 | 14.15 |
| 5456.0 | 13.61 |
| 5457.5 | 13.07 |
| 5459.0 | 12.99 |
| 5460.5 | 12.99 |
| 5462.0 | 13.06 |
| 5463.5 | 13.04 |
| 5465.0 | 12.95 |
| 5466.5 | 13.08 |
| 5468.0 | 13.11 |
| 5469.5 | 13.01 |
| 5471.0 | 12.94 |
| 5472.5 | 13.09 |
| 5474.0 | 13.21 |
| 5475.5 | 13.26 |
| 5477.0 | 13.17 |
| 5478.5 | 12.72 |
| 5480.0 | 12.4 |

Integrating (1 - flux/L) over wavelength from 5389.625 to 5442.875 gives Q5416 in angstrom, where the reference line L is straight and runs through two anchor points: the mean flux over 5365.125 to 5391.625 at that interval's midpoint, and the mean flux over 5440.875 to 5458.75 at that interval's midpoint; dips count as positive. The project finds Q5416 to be 1.4 angstrom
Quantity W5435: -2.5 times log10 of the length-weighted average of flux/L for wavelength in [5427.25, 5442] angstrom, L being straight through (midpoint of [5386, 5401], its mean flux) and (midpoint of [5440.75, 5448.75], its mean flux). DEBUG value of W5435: 0.025 mag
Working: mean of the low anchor 13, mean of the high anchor 13.4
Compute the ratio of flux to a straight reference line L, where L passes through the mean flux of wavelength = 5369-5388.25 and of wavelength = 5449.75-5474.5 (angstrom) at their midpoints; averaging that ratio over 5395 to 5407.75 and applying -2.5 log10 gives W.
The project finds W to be 0.07 mag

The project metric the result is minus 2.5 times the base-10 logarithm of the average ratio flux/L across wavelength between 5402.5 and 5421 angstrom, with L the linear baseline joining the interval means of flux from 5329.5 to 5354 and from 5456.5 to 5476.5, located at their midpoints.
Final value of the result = 0.01 mag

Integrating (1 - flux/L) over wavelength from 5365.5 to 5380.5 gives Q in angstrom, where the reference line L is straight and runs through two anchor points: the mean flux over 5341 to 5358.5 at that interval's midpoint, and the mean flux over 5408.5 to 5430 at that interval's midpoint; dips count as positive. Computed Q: 0.31 angstrom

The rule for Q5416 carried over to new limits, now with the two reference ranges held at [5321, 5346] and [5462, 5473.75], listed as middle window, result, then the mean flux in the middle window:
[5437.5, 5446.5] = -0.5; 13.7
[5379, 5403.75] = -0.6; 13.1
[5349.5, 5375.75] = -1.1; 13.2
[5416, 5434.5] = -0.4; 13.2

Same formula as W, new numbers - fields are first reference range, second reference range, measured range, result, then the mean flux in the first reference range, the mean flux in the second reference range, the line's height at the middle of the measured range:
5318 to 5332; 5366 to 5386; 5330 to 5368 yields -0.02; 12.5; 13.2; 12.8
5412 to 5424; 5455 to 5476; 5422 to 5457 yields 0.00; 13.4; 13.1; 13.3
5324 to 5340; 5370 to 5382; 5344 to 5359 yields -0.06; 12.6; 13.2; 12.8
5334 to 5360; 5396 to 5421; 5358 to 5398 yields -0.01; 13.2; 12.8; 13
